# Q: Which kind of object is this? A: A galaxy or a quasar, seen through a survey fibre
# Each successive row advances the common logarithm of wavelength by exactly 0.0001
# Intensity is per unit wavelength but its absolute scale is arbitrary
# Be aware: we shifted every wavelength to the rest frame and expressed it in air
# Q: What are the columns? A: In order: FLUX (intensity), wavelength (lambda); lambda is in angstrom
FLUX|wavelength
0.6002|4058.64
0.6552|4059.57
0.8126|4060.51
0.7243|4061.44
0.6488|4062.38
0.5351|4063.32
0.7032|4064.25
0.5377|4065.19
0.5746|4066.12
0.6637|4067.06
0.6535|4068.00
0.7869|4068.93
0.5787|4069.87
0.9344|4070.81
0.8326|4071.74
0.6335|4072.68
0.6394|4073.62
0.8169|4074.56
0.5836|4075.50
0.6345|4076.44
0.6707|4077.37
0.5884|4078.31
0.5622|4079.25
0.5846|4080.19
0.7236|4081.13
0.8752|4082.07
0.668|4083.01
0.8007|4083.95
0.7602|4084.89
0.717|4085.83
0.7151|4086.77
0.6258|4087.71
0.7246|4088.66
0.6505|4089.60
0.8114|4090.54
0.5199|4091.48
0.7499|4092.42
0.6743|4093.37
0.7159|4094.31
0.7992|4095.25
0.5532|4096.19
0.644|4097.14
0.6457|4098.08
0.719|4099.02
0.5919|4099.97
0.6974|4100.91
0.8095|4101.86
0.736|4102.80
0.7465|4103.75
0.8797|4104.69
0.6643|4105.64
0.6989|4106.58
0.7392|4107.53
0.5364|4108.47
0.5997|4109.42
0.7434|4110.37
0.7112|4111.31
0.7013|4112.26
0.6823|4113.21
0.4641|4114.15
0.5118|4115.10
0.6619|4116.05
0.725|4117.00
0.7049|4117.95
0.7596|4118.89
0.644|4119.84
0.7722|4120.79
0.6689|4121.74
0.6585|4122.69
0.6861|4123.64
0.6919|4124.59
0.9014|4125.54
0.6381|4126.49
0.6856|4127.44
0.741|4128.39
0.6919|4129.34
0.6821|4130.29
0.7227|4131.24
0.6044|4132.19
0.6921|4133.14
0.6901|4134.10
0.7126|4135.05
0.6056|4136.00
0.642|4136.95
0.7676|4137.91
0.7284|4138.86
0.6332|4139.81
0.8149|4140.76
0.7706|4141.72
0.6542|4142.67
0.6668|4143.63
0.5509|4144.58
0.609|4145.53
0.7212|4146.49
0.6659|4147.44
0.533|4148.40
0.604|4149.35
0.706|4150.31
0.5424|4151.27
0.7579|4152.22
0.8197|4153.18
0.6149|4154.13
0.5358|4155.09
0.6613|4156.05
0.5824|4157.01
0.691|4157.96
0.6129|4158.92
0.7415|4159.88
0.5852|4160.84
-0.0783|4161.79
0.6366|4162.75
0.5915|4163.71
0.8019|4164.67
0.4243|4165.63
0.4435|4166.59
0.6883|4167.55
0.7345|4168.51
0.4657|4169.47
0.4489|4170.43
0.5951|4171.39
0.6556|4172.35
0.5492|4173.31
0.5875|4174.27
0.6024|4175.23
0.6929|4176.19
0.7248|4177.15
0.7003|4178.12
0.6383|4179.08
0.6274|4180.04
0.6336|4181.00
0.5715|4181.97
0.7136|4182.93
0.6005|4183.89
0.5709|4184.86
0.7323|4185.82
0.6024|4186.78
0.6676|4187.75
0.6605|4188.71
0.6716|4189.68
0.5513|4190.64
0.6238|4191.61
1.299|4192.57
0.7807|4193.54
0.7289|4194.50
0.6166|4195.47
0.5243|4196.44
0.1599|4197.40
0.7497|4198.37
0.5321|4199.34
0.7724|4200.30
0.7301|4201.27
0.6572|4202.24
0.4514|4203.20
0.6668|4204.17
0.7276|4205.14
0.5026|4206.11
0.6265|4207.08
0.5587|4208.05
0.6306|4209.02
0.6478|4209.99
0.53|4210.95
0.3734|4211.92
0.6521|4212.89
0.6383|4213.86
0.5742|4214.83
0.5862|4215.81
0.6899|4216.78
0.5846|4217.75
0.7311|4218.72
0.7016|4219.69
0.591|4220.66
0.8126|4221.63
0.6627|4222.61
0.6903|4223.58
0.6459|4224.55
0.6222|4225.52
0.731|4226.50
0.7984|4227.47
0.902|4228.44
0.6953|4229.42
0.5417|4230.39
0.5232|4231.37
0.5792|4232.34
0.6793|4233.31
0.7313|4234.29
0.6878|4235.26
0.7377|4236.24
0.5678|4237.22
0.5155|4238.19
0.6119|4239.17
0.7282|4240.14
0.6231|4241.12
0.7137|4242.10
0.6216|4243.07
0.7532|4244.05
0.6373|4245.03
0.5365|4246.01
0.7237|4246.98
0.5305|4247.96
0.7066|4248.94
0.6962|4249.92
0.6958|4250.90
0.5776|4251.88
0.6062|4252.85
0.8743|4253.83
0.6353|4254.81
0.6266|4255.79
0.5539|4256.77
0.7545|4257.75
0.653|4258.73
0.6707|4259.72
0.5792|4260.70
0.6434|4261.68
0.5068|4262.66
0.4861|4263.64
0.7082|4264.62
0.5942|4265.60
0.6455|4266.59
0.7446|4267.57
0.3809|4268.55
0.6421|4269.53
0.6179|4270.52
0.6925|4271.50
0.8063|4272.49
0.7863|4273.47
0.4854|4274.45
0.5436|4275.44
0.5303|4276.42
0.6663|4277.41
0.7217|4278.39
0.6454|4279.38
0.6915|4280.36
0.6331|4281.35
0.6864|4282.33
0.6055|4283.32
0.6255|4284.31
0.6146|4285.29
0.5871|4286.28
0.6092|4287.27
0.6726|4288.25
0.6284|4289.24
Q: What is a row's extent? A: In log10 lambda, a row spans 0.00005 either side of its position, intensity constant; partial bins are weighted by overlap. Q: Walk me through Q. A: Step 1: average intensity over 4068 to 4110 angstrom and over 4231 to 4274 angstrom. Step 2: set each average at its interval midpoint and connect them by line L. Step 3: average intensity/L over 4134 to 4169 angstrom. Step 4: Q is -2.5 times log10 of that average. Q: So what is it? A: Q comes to 0.07 mag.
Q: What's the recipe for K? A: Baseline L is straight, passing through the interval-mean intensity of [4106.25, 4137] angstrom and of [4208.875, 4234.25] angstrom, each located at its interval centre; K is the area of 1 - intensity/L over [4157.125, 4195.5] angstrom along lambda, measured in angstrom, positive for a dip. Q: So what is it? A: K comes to 1.87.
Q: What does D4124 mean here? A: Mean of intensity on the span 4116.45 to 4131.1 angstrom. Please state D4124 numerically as 0.71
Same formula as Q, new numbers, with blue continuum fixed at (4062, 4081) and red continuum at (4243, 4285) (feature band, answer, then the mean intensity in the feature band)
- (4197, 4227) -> 0.040 mag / 0.622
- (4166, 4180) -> 0.071 mag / 0.608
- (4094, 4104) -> -0.061 mag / 0.695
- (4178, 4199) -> -0.011 mag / 0.654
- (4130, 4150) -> -0.029 mag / 0.67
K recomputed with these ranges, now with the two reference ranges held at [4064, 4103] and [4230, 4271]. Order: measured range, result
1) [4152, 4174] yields 2.5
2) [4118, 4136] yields -0.7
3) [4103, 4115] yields 0.1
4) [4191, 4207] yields -0.1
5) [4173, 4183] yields 0.3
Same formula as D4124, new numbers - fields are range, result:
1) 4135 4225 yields 0.632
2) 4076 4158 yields 0.681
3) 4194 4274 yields 0.639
